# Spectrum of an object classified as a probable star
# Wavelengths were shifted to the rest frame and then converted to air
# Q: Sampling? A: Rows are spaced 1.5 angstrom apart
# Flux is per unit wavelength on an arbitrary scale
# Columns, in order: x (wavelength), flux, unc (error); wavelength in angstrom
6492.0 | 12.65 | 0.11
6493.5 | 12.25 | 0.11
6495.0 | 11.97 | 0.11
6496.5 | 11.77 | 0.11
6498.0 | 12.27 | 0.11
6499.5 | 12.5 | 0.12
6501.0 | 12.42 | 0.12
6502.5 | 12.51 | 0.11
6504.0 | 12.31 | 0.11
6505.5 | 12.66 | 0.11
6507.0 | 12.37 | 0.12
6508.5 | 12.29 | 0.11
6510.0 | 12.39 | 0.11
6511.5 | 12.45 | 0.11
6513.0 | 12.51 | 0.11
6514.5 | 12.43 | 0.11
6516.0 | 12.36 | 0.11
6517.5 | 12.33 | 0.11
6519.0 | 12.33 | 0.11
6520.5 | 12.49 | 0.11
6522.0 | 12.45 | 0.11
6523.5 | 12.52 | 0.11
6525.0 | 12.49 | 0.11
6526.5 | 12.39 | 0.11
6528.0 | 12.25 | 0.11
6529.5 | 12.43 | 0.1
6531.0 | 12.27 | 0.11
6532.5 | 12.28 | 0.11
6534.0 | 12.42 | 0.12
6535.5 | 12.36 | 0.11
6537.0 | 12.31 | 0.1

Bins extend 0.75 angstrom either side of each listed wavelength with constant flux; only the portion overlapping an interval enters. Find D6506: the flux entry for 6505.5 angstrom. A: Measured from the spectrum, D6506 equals 12.66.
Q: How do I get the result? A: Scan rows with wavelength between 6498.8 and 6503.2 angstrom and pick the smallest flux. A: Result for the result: 12.42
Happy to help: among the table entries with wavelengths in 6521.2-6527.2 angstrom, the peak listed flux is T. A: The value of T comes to 12.52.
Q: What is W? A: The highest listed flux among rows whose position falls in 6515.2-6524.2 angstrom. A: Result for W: 12.52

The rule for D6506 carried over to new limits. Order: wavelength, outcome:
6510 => 12.39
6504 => 12.31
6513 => 12.51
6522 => 12.45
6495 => 11.97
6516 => 12.36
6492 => 12.65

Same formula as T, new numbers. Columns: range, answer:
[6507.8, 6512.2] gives 12.45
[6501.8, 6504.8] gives 12.51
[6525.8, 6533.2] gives 12.43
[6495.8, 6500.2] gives 12.5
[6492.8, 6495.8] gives 12.25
